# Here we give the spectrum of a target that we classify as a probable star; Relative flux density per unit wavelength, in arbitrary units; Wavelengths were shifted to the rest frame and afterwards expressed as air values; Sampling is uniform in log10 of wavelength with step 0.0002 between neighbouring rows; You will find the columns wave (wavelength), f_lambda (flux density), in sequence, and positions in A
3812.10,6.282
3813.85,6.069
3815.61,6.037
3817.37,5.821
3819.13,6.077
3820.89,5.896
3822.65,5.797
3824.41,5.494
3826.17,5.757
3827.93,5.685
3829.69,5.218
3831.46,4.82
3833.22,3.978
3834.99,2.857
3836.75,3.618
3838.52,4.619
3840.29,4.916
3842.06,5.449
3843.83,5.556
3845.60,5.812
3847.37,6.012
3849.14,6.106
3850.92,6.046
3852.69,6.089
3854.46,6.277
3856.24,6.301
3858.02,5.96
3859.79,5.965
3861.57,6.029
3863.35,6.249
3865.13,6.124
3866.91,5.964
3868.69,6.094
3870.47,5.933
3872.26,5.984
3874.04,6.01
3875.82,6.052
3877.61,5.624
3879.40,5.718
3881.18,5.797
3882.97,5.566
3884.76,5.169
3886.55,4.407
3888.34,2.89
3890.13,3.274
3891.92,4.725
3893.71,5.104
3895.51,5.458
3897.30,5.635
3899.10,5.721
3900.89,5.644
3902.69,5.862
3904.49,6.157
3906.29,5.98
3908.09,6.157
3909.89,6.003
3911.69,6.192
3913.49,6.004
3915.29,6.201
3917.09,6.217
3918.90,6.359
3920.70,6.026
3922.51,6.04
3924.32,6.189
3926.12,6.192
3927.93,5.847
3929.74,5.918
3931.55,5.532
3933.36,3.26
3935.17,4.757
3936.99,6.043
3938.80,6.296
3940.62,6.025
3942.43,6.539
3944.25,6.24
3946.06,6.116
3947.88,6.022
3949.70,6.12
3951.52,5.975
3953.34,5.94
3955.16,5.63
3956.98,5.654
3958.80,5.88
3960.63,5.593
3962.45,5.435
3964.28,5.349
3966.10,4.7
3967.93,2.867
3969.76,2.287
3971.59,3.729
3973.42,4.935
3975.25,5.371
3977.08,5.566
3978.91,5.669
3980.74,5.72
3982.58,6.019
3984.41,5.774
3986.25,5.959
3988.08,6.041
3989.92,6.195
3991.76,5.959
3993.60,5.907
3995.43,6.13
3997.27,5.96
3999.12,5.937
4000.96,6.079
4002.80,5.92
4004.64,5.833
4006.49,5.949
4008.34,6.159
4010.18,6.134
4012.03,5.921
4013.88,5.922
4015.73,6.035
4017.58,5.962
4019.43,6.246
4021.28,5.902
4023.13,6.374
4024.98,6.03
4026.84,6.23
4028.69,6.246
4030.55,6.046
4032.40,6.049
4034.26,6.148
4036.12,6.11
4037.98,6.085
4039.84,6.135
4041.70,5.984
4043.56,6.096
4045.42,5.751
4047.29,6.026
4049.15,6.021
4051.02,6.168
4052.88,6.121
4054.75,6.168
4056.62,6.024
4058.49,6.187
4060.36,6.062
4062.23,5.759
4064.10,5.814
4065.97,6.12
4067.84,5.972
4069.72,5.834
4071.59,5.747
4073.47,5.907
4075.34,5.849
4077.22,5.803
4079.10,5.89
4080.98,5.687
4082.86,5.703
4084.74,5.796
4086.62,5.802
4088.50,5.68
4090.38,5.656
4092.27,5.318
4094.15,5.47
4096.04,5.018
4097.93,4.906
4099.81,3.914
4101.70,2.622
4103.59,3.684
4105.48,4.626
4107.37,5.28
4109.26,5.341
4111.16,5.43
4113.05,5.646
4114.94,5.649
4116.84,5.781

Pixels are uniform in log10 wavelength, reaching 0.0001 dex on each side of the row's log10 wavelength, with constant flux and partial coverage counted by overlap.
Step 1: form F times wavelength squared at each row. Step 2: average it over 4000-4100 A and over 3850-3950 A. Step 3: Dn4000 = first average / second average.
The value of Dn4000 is 1.11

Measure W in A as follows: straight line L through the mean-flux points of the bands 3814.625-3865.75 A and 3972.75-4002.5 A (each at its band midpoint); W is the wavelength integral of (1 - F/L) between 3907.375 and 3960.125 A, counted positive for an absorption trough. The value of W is -1.7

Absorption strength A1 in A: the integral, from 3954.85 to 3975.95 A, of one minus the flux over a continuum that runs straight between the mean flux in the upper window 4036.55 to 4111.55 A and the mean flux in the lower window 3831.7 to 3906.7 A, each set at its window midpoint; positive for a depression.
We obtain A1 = 2.9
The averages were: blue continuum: 5.44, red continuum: 5.59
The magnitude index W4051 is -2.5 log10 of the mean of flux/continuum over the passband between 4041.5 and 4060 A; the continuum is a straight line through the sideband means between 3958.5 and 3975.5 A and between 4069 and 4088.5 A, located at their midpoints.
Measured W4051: -0.11 mag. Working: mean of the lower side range 4.54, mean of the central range 6.06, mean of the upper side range 5.8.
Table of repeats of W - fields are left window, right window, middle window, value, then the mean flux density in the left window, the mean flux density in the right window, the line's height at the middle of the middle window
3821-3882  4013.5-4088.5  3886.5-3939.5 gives 1.5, 5.59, 5.99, 5.71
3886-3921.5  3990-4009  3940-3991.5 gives 3.0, 5.51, 5.99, 5.82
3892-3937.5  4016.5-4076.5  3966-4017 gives 3.3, 5.76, 6.04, 5.92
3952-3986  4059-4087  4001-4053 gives -4.9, 5.14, 5.86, 5.54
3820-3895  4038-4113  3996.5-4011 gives -1.2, 5.4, 5.58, 5.52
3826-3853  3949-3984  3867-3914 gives -3.3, 5.12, 5.18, 5.15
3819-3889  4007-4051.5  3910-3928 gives -1.3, 5.5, 6.07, 5.71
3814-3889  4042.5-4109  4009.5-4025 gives -1.4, 5.53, 5.55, 5.55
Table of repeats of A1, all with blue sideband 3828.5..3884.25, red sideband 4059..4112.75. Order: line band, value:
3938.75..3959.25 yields -1.98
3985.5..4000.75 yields -1.54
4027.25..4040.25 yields -1.65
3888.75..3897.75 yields 1.38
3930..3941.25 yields 0.35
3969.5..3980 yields 1.38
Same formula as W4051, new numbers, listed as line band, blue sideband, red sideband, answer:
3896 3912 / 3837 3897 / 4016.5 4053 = -0.047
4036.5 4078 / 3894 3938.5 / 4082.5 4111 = -0.160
